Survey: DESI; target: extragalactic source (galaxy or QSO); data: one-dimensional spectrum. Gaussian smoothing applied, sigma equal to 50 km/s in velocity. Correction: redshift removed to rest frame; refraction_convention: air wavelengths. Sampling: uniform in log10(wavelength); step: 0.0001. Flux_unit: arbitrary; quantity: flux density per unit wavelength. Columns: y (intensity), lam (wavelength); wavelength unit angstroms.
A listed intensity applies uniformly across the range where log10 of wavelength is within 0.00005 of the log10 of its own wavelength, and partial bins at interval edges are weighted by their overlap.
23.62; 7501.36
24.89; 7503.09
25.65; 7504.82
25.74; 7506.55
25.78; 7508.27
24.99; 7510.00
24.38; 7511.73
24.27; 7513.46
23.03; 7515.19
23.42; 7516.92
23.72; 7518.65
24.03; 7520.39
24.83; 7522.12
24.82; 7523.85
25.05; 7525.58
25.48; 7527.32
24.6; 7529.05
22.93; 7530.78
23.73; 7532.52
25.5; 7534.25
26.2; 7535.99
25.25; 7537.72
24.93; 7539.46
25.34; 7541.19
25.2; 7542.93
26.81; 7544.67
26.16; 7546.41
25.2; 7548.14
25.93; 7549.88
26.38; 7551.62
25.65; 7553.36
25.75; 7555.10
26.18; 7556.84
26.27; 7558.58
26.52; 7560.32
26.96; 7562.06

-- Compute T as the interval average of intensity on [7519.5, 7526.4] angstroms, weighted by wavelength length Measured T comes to 24.7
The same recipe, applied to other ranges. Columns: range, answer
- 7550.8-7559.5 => 26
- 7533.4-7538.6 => 25.6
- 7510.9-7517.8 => 23.8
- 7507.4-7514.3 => 24.9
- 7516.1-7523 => 24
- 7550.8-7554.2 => 26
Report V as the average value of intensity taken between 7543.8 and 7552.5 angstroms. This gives 26.1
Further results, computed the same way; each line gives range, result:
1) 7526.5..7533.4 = 24.2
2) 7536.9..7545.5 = 25.5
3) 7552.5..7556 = 25.7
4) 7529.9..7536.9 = 24.6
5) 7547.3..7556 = 25.8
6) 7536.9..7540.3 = 25.1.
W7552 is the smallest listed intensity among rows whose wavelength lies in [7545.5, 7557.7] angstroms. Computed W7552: 25.2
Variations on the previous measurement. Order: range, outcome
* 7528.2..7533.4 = 22.93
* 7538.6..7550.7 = 24.93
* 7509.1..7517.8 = 23.03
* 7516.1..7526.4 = 23.42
